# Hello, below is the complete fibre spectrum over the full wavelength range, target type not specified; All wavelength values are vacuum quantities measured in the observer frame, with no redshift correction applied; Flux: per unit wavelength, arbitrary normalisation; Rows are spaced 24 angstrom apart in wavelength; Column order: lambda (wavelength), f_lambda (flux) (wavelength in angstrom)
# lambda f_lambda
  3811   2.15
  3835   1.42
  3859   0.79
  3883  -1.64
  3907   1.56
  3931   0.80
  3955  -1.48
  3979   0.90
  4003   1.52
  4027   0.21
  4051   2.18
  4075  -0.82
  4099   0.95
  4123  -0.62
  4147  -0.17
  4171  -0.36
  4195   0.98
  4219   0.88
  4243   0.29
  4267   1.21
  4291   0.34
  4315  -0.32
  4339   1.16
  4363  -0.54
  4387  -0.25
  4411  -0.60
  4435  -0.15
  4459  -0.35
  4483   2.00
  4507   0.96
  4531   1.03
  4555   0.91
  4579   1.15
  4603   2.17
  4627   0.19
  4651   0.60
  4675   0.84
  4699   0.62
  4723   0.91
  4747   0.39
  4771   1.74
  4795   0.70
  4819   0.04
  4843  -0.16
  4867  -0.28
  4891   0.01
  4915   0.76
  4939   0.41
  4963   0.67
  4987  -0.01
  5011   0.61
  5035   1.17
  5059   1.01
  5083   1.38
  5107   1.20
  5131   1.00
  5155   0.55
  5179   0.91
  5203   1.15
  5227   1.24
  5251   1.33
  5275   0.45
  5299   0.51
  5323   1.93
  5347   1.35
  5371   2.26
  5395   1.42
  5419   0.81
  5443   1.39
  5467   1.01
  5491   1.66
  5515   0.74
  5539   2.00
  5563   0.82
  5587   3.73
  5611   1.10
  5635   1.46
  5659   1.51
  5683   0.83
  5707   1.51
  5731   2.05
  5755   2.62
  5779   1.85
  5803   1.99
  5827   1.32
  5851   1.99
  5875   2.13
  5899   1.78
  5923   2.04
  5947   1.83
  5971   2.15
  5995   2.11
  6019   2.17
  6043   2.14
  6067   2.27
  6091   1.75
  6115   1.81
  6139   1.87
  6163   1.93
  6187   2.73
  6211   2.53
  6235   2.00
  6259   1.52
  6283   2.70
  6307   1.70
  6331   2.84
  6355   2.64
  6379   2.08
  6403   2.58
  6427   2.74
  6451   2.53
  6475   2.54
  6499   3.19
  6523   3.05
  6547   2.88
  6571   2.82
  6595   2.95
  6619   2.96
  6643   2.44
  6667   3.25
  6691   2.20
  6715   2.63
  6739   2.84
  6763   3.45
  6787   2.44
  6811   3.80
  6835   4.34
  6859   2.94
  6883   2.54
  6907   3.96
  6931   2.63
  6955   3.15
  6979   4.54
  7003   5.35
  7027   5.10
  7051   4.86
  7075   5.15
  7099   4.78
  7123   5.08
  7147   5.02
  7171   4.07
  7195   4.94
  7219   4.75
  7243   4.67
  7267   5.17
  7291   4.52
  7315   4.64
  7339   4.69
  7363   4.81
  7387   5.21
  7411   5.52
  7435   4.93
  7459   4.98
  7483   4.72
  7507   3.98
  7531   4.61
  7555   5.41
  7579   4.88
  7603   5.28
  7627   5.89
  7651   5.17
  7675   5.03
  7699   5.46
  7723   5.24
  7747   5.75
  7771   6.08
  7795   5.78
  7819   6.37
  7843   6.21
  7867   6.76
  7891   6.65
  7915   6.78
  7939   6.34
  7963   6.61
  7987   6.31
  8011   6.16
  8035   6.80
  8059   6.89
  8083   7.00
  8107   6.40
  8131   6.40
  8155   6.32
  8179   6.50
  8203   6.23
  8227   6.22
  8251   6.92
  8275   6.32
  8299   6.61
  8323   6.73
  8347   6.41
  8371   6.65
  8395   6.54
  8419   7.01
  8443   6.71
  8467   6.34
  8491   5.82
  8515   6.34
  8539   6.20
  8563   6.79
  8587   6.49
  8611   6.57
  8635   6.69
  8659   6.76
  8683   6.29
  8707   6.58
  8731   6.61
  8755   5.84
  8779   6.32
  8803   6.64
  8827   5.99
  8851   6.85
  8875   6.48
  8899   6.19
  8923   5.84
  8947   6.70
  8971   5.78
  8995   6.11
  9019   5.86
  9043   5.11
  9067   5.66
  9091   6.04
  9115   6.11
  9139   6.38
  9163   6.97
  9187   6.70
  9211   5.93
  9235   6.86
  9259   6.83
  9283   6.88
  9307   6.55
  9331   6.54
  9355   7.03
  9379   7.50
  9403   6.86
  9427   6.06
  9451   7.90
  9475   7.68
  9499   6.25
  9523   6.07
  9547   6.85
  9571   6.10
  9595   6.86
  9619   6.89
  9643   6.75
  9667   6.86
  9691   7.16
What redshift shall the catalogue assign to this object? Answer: 0.75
